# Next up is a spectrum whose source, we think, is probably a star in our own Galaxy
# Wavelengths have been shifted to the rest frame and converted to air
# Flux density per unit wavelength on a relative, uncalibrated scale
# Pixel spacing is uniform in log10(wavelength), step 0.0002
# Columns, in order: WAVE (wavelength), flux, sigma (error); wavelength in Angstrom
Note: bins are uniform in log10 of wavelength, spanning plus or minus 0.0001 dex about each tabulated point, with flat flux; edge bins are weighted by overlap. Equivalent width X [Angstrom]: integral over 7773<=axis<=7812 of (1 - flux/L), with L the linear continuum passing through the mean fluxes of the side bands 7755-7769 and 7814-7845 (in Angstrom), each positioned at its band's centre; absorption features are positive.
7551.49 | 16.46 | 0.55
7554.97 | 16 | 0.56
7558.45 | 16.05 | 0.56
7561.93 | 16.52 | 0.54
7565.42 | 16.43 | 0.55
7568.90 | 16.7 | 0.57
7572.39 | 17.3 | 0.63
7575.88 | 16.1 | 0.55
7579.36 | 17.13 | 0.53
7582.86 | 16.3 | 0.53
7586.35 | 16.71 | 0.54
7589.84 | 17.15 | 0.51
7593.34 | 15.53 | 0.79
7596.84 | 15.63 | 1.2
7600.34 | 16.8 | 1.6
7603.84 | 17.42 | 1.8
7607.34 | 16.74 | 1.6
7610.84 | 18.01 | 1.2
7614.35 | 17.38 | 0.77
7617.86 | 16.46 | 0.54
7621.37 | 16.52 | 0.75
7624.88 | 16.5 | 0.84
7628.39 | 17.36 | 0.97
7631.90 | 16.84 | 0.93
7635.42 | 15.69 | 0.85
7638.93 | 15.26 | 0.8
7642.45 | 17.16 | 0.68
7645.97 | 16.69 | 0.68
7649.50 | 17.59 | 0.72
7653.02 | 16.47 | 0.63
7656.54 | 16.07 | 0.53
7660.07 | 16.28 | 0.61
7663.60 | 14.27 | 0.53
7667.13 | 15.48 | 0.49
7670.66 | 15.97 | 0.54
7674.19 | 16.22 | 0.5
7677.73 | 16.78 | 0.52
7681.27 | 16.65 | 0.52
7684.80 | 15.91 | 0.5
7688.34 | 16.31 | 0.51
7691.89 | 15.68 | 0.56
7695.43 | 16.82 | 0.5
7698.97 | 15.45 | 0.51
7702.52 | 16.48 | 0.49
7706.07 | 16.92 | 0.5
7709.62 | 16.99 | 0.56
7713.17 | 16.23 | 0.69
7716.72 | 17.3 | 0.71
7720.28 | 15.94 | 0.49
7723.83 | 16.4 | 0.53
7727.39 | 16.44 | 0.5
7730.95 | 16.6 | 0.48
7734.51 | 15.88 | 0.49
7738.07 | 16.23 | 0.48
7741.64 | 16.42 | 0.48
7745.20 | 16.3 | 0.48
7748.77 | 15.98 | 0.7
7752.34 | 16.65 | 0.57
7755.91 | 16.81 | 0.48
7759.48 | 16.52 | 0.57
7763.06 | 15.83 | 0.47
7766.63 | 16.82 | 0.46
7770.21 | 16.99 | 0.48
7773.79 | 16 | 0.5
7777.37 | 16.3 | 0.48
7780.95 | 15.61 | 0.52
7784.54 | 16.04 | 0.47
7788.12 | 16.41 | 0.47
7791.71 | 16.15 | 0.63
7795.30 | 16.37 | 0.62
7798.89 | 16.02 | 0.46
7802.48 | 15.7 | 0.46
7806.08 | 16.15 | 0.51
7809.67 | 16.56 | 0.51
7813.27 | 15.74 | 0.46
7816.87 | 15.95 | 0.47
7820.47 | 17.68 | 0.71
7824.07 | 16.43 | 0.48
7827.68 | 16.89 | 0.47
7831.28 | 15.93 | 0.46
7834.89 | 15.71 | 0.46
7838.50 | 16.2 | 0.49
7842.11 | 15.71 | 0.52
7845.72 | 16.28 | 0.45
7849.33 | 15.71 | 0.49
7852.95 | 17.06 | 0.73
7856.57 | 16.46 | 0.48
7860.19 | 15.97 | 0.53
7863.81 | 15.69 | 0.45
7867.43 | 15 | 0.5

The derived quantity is 0.7 Angstrom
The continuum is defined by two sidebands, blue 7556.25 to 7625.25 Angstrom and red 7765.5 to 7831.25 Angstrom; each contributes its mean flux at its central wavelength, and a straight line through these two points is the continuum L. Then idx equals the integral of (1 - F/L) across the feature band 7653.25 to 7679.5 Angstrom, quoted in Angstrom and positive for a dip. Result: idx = 1.0 Angstrom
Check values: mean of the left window 16.7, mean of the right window 16.3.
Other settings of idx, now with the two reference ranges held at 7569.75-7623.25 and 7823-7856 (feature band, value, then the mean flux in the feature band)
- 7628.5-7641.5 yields 0.4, 16.2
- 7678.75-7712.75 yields 0.3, 16.4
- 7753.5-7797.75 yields 0.1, 16.3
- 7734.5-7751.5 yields 0.2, 16.2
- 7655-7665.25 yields 0.7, 15.5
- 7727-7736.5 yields 0.1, 16.3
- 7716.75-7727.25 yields 0.0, 16.4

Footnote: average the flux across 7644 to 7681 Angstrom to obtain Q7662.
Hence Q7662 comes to 16.2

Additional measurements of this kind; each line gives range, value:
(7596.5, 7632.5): 16.9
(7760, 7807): 16.2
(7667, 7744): 16.3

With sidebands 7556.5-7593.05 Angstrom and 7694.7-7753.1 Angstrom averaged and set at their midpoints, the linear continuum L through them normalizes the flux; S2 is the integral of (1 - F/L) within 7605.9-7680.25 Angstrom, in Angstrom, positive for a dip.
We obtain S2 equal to 0.2 Angstrom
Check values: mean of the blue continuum 16.6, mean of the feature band 16.5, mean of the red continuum 16.4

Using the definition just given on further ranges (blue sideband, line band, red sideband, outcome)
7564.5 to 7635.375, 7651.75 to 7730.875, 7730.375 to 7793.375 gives 1.2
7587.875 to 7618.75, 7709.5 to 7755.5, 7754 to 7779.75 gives 0.3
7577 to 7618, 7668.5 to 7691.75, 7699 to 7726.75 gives 0.5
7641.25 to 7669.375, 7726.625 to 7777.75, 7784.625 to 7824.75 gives -0.4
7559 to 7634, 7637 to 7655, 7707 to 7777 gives 0.0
